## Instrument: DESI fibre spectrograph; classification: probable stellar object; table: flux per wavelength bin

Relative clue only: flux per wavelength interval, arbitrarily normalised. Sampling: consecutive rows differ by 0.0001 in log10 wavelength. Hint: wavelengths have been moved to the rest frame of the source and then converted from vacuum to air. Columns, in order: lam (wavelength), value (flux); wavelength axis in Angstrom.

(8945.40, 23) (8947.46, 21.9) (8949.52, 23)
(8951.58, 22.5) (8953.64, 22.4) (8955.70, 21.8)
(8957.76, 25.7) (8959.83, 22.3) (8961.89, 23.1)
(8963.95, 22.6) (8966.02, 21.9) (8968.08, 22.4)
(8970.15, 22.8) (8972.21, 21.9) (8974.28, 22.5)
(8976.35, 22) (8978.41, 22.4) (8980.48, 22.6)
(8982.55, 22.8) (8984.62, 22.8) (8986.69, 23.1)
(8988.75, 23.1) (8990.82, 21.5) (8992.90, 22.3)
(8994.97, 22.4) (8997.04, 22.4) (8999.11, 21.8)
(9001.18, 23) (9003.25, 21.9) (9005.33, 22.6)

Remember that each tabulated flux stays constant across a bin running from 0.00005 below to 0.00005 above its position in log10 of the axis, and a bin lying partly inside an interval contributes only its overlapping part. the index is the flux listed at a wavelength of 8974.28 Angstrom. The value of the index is 22.5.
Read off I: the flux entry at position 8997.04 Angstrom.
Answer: 22.4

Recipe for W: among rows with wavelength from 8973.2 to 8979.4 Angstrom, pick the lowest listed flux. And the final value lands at 22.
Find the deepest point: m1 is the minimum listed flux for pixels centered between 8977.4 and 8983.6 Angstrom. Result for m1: 22.4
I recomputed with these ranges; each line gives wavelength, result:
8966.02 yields 21.9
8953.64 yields 22.4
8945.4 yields 23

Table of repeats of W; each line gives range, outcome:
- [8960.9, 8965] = 22.6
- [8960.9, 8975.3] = 21.9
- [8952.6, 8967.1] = 21.8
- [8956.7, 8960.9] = 22.3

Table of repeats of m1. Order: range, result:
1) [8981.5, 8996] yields 21.5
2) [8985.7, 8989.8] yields 23.1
